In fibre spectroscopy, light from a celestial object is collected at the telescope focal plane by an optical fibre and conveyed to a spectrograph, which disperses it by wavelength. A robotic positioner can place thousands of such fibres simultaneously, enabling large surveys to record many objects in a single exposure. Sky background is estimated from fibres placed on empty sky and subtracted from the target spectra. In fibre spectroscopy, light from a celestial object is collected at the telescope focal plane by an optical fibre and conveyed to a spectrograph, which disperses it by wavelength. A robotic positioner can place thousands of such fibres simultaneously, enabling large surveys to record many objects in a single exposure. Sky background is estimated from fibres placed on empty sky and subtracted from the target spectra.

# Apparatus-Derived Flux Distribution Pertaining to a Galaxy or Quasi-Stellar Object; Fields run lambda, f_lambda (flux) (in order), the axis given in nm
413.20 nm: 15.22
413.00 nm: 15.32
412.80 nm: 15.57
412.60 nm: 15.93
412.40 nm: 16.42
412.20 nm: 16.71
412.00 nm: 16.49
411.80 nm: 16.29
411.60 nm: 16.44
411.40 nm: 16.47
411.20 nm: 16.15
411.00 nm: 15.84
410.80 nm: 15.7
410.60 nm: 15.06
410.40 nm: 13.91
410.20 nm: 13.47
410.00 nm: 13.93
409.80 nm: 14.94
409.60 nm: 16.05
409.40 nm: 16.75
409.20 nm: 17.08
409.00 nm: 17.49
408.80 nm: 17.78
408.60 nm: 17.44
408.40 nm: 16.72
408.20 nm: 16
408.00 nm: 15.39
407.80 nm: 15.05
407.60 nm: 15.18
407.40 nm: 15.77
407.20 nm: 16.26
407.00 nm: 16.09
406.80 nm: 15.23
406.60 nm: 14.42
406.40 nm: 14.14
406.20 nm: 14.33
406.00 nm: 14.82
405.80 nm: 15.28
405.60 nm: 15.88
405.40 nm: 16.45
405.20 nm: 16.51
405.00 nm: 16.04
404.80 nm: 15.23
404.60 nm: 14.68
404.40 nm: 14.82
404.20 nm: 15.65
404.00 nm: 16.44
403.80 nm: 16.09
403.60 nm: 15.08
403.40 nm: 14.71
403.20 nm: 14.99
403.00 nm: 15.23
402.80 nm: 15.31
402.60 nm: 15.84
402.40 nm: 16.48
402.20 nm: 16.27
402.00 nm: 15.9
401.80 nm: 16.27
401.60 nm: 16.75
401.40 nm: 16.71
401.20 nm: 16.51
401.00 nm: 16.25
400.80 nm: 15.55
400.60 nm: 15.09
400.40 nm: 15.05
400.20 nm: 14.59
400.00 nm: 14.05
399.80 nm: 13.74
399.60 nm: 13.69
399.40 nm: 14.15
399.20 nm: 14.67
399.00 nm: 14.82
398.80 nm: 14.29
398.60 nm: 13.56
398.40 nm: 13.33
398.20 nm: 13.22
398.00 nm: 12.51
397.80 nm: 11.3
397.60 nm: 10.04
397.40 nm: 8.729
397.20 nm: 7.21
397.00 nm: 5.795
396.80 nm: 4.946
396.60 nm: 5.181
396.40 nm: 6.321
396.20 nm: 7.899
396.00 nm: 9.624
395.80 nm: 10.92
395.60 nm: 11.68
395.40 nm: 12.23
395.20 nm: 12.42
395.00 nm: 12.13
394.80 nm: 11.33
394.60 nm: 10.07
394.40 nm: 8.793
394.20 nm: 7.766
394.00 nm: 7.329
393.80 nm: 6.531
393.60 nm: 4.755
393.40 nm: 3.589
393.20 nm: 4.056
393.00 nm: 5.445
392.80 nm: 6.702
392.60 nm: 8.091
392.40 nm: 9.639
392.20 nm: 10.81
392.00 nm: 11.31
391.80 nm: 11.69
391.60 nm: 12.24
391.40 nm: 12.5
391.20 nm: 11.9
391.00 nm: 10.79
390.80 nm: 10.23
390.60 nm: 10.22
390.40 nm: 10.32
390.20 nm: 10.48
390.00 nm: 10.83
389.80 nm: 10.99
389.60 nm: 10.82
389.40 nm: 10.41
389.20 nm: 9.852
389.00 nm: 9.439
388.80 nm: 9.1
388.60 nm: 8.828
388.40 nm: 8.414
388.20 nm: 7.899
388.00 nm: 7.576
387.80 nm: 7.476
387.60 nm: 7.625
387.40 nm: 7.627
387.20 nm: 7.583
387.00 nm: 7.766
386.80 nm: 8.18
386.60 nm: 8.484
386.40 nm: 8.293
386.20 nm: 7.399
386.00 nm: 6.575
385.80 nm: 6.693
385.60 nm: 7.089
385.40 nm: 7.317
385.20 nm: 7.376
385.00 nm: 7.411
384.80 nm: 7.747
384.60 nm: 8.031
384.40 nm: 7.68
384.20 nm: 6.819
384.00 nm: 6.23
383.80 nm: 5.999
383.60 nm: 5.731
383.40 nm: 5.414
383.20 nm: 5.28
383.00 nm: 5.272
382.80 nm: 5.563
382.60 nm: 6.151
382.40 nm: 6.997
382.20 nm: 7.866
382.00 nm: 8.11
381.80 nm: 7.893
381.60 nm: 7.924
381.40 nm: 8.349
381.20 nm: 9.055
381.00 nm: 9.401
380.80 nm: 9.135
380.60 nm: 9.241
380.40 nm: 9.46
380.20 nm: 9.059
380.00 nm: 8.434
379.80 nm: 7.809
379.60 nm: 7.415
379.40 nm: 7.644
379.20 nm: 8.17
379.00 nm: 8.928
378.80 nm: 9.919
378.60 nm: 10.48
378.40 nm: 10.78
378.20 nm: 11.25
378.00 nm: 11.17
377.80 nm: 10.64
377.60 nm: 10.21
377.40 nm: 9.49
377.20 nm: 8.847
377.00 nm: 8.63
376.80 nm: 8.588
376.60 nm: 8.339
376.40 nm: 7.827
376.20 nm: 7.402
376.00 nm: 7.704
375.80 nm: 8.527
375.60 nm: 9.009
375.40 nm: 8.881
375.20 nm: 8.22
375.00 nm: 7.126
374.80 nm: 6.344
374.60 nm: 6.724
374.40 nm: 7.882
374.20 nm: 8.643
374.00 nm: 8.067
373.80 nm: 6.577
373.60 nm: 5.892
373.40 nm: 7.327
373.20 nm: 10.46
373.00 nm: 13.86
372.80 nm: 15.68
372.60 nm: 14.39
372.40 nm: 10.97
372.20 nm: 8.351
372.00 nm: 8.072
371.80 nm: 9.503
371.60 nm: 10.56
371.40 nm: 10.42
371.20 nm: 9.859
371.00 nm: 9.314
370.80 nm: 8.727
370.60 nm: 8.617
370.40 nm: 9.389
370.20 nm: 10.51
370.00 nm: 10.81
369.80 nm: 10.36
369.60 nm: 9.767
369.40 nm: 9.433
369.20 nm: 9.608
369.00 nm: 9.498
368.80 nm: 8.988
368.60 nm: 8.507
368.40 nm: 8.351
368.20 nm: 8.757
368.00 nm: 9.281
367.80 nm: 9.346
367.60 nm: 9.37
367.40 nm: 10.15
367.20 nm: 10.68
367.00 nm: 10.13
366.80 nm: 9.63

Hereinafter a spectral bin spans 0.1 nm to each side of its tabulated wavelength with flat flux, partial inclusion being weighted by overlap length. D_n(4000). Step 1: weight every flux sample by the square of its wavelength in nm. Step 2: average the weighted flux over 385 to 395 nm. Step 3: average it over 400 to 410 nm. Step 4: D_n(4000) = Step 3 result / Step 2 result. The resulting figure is 1.9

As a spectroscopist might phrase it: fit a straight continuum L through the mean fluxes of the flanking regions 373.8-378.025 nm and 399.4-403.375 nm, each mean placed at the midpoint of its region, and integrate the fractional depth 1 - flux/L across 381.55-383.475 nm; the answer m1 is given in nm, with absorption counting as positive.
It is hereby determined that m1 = 0.67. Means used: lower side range 8.4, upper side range 15.4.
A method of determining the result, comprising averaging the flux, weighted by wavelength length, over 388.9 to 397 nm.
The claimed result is 9.26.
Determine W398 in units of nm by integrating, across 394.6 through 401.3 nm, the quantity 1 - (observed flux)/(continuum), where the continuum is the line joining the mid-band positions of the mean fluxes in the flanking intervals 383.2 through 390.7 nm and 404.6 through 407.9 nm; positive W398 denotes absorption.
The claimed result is 0.26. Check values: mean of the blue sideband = 8.12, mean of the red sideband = 15.4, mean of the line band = 11.9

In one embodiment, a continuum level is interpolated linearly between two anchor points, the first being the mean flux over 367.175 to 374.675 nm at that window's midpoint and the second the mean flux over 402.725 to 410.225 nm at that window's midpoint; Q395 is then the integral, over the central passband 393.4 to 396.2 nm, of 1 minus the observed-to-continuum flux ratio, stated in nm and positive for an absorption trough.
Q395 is 0.876 nm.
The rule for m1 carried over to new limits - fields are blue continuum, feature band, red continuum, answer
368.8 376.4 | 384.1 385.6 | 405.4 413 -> 0.52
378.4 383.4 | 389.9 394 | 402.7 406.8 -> 0.82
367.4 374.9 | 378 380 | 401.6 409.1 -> 0.30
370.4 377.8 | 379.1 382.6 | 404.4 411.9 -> 0.70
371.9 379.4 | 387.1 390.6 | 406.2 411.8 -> 0.78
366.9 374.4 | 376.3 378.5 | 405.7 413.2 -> 0.23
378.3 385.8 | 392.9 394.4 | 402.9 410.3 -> 0.74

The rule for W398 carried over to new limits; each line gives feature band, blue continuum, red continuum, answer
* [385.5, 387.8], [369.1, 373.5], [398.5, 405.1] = 0.940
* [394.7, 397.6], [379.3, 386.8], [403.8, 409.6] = 0.715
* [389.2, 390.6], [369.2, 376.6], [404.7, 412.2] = 0.201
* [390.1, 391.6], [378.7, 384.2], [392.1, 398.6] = -0.454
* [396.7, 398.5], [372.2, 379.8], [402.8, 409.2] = 0.544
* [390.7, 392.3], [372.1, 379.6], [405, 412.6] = 0.112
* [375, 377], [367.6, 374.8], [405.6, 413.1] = 0.392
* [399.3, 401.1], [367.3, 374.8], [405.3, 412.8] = -0.048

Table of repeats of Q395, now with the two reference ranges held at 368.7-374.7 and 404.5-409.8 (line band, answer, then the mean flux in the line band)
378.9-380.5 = 0.38 nm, 8.36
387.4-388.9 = 0.53 nm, 8.1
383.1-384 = 0.46 nm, 5.68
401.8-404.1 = -0.09 nm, 15.7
